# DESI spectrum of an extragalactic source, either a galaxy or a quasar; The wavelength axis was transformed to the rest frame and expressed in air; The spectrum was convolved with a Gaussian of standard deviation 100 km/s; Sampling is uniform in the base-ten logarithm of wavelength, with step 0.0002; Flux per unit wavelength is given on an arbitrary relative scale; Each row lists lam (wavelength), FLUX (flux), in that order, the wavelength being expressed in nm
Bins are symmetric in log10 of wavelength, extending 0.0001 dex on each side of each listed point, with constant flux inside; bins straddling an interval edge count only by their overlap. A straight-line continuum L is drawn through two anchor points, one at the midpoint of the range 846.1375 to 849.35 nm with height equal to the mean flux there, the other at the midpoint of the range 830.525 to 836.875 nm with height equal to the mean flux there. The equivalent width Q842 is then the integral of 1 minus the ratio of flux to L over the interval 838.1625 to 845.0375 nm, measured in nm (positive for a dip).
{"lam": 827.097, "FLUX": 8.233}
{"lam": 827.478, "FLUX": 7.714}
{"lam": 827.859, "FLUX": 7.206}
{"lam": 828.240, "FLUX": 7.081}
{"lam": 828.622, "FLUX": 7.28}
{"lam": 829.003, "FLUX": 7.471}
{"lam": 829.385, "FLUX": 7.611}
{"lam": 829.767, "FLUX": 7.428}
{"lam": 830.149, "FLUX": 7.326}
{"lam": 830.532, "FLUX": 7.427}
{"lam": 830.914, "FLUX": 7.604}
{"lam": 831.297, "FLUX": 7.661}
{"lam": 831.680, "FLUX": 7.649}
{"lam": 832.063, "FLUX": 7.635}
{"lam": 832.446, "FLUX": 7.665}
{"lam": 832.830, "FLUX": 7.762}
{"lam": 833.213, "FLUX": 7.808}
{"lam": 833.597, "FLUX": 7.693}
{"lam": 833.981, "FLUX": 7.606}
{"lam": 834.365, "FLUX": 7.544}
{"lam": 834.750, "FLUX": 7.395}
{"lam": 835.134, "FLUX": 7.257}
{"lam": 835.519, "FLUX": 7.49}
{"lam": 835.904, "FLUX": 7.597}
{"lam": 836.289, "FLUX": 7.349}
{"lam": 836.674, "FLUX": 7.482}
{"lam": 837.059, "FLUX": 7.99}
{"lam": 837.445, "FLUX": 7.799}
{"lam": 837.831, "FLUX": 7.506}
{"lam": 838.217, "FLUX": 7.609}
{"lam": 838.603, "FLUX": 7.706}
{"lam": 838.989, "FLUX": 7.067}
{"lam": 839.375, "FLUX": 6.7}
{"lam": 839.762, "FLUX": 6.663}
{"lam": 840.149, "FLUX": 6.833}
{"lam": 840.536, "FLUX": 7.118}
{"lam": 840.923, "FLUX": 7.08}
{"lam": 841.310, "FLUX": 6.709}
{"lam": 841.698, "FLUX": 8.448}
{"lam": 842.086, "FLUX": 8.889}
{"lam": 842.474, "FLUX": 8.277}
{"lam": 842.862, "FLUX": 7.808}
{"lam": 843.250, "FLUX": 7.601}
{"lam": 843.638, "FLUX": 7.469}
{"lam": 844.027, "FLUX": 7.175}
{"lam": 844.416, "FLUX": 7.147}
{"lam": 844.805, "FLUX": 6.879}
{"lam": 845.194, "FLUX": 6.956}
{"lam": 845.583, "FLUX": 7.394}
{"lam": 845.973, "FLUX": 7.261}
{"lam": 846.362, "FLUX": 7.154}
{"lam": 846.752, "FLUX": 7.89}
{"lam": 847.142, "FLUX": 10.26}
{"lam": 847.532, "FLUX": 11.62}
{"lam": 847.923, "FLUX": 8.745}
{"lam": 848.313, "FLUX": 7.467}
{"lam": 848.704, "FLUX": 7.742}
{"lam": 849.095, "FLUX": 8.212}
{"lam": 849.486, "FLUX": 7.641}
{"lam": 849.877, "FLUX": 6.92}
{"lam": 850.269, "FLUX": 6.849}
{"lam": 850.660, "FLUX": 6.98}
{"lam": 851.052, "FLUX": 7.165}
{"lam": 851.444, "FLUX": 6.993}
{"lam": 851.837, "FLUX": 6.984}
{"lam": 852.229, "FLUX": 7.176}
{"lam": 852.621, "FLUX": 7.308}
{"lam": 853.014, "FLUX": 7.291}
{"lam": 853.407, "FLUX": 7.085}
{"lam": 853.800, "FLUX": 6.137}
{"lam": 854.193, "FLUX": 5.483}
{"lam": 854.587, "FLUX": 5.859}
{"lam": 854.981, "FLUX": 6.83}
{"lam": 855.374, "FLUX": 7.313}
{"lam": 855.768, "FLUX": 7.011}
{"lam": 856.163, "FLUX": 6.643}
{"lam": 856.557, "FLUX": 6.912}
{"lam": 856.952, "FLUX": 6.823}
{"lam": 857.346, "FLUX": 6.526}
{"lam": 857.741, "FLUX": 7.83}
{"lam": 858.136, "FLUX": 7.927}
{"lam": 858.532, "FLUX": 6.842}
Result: 0.64 nm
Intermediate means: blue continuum 7.57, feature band 7.39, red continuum 8.61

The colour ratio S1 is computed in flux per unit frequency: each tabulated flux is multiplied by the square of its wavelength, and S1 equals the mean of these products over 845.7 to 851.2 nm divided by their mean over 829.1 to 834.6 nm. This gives 1.1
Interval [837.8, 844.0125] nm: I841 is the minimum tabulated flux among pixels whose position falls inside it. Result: 6.663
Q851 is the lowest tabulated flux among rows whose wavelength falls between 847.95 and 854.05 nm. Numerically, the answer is 6.137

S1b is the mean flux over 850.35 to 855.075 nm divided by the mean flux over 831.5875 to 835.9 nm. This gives 0.89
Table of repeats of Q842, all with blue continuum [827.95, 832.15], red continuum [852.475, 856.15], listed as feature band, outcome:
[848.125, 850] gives -0.210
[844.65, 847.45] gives -0.366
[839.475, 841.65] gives 0.045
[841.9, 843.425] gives -0.235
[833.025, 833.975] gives -0.048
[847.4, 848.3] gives -0.344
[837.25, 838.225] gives -0.058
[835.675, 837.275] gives -0.077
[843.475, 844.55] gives -0.038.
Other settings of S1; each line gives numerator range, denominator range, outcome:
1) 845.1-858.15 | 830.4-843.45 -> 1.01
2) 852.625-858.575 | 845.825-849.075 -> 0.82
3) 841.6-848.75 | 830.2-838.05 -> 1.08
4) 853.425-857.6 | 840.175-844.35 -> 0.89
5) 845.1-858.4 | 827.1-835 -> 1.02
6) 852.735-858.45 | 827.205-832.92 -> 0.97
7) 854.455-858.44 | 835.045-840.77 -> 0.99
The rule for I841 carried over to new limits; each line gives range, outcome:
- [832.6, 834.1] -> 7.606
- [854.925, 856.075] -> 6.83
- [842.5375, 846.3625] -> 6.879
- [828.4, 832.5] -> 7.28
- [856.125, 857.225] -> 6.643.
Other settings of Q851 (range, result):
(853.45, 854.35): 5.483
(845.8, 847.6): 7.154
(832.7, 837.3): 7.257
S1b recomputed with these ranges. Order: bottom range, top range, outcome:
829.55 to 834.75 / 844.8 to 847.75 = 1.09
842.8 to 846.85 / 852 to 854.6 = 0.91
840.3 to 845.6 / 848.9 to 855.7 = 0.93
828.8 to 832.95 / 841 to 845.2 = 1.00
